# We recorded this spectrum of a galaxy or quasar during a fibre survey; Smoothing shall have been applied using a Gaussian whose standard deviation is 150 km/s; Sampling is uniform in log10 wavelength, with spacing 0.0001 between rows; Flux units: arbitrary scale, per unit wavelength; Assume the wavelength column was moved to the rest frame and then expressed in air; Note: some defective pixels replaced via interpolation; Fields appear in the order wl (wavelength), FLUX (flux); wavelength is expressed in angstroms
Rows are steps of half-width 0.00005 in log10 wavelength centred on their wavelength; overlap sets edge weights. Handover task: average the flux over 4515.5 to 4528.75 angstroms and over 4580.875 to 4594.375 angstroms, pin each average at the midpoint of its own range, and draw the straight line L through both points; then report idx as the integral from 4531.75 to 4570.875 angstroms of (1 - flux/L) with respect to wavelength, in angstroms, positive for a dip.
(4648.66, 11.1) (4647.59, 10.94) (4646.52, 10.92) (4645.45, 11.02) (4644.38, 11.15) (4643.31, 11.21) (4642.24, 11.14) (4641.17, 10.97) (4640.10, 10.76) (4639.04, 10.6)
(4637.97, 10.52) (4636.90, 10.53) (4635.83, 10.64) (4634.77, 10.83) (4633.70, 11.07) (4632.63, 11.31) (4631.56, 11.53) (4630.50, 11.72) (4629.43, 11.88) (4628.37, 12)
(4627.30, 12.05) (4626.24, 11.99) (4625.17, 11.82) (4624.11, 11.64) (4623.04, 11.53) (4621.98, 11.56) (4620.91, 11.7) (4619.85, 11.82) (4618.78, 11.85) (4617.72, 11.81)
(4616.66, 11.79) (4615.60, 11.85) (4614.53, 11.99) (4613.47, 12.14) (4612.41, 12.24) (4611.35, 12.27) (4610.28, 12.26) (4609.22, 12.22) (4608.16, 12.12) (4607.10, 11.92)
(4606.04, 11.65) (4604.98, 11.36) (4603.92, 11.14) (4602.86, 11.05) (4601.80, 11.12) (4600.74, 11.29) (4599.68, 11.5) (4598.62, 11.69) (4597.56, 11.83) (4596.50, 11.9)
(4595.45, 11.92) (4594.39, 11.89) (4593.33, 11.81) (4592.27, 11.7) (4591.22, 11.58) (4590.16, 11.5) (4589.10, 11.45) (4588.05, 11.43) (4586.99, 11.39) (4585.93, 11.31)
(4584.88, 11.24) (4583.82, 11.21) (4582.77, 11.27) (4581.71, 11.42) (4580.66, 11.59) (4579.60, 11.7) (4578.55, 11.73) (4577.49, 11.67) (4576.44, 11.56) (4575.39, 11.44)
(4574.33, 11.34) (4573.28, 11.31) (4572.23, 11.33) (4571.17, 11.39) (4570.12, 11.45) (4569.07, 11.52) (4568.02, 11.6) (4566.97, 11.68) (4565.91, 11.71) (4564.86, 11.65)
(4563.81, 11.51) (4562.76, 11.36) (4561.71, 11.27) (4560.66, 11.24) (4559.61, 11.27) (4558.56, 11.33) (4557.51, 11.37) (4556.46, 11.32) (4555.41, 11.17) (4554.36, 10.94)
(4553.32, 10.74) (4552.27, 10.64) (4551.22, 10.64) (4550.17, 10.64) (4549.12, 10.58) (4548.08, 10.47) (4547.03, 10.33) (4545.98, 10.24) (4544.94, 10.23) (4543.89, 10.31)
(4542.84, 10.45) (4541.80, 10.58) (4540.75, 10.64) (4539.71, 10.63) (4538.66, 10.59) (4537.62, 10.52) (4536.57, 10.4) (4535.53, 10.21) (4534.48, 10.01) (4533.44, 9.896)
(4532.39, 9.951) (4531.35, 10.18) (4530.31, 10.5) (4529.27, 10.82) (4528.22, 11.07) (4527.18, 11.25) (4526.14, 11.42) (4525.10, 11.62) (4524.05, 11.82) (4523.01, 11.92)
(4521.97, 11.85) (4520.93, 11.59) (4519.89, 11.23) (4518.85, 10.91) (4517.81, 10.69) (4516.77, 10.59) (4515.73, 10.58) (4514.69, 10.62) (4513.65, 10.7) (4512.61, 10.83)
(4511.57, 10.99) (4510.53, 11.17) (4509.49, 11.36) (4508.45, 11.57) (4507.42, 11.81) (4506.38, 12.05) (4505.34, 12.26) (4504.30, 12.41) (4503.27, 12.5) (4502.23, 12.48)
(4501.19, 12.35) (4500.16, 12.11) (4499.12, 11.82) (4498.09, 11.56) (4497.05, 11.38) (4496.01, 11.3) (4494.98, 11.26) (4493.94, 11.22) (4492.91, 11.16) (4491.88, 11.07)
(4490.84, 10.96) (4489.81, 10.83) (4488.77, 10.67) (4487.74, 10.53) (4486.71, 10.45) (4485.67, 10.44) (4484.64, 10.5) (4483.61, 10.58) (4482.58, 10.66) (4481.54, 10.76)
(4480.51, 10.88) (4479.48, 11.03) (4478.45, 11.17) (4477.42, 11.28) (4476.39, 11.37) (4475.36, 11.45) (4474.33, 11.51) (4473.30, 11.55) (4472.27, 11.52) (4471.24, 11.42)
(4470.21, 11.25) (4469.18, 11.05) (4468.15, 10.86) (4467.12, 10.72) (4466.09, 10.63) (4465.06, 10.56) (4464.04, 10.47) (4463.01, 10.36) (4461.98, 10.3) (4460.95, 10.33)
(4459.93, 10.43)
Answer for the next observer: 1.80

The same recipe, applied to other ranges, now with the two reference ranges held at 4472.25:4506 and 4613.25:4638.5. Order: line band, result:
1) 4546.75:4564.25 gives 0.7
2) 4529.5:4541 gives 1.1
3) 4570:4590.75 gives 0.1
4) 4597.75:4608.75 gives 0.0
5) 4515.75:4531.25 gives 0.3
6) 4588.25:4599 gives -0.2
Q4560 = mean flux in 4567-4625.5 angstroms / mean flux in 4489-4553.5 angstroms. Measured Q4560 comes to 1.05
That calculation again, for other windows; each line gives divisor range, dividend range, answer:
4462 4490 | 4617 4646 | 1.04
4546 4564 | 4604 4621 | 1.09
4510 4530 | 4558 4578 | 1.03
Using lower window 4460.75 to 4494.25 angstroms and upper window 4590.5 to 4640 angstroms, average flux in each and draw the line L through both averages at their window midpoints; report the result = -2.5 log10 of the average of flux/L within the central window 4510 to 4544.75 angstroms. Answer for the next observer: 0.04 mag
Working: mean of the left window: 10.9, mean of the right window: 11.6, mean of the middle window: 10.8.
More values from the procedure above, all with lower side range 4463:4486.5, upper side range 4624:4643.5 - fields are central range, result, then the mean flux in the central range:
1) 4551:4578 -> -0.02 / 11.3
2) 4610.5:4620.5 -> -0.07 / 12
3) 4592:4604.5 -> -0.03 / 11.6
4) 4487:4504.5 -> -0.05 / 11.5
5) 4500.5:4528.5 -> -0.04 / 11.5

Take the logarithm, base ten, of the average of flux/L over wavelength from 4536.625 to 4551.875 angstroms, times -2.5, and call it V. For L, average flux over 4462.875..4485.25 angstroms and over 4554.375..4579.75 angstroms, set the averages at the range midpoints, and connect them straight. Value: 0.08 mag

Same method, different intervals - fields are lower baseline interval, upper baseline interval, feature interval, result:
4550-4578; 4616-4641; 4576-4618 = -0.03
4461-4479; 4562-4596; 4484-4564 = 0.02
